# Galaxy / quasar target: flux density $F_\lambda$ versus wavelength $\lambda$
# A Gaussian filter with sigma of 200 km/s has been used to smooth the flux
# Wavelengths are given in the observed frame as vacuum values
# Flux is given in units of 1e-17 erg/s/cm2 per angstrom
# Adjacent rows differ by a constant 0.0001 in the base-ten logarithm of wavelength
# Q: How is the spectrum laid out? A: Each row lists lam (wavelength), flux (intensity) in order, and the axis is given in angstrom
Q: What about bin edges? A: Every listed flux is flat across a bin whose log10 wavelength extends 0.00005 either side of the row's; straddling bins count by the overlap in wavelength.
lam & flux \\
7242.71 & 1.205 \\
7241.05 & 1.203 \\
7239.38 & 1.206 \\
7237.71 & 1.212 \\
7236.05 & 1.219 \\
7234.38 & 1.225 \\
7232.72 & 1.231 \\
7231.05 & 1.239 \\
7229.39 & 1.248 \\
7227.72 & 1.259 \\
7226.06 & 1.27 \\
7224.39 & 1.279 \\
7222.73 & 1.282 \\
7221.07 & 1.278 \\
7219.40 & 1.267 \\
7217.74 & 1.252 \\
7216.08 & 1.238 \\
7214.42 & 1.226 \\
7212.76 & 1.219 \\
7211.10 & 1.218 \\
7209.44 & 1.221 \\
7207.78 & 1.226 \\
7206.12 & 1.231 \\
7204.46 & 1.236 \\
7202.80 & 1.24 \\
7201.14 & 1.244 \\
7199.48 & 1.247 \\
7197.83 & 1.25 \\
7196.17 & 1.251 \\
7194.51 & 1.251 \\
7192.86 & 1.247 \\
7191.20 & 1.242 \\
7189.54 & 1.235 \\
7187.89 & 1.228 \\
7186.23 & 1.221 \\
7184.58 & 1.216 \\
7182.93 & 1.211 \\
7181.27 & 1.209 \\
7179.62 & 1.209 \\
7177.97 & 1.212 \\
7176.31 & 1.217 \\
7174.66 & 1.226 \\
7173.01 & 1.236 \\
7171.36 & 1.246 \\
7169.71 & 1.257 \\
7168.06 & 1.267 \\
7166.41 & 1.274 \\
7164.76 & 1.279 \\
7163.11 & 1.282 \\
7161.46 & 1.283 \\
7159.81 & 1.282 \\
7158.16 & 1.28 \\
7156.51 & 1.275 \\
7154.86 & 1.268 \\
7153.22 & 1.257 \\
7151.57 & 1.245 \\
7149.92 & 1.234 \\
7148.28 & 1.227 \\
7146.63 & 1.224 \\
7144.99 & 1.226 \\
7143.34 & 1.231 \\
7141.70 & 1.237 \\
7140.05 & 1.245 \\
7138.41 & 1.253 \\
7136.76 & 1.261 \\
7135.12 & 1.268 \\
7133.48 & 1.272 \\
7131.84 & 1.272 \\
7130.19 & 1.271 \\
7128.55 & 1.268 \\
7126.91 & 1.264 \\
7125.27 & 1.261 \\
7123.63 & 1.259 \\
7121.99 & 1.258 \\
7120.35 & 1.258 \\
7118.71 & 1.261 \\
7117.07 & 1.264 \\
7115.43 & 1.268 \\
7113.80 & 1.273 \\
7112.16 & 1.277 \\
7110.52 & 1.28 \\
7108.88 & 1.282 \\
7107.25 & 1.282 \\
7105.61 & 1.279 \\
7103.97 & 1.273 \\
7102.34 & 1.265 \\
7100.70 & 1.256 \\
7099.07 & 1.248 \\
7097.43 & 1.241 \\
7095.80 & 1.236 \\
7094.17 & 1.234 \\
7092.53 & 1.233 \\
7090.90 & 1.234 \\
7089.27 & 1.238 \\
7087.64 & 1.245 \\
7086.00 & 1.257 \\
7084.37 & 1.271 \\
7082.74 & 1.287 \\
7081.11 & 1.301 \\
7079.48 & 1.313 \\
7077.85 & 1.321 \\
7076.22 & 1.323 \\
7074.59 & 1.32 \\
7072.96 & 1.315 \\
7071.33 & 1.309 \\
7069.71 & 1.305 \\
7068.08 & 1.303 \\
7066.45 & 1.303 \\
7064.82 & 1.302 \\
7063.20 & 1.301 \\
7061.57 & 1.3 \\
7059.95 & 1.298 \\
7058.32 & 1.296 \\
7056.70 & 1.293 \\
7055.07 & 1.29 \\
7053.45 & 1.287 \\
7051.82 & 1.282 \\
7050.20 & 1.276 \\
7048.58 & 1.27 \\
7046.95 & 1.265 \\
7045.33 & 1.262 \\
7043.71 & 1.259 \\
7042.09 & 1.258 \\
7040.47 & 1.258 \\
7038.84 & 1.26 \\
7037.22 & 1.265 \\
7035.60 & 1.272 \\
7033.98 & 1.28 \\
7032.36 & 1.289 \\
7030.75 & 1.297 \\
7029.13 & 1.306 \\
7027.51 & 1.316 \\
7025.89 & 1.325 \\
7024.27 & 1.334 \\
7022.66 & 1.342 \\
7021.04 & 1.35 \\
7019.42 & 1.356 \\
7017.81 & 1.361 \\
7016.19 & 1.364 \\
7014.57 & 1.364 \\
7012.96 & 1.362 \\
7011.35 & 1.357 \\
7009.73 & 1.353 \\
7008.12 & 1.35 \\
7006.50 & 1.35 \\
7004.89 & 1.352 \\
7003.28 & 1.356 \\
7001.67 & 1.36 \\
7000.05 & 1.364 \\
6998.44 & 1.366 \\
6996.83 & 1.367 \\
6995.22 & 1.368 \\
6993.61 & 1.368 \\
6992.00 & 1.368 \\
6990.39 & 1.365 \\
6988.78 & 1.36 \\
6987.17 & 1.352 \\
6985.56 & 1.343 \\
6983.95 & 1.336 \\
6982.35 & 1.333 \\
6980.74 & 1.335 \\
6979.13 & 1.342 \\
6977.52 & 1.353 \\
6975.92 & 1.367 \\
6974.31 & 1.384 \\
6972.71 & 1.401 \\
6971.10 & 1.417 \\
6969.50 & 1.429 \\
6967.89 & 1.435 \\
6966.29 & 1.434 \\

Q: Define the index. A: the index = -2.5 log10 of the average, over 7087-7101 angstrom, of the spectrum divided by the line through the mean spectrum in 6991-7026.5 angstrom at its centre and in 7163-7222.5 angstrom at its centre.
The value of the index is 0.05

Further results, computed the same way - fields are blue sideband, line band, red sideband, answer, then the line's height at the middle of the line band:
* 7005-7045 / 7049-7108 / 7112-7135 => 0.007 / 1.29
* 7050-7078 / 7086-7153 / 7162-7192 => 0.013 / 1.27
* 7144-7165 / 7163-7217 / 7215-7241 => 0.013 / 1.25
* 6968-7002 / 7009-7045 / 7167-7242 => 0.023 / 1.34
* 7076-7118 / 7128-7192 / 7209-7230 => 0.010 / 1.26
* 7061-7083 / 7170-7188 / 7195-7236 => 0.034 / 1.26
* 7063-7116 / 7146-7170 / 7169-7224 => -0.010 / 1.25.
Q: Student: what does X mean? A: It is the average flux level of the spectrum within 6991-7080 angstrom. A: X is 1.32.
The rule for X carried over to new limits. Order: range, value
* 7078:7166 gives 1.26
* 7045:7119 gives 1.28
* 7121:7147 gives 1.25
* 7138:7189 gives 1.24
